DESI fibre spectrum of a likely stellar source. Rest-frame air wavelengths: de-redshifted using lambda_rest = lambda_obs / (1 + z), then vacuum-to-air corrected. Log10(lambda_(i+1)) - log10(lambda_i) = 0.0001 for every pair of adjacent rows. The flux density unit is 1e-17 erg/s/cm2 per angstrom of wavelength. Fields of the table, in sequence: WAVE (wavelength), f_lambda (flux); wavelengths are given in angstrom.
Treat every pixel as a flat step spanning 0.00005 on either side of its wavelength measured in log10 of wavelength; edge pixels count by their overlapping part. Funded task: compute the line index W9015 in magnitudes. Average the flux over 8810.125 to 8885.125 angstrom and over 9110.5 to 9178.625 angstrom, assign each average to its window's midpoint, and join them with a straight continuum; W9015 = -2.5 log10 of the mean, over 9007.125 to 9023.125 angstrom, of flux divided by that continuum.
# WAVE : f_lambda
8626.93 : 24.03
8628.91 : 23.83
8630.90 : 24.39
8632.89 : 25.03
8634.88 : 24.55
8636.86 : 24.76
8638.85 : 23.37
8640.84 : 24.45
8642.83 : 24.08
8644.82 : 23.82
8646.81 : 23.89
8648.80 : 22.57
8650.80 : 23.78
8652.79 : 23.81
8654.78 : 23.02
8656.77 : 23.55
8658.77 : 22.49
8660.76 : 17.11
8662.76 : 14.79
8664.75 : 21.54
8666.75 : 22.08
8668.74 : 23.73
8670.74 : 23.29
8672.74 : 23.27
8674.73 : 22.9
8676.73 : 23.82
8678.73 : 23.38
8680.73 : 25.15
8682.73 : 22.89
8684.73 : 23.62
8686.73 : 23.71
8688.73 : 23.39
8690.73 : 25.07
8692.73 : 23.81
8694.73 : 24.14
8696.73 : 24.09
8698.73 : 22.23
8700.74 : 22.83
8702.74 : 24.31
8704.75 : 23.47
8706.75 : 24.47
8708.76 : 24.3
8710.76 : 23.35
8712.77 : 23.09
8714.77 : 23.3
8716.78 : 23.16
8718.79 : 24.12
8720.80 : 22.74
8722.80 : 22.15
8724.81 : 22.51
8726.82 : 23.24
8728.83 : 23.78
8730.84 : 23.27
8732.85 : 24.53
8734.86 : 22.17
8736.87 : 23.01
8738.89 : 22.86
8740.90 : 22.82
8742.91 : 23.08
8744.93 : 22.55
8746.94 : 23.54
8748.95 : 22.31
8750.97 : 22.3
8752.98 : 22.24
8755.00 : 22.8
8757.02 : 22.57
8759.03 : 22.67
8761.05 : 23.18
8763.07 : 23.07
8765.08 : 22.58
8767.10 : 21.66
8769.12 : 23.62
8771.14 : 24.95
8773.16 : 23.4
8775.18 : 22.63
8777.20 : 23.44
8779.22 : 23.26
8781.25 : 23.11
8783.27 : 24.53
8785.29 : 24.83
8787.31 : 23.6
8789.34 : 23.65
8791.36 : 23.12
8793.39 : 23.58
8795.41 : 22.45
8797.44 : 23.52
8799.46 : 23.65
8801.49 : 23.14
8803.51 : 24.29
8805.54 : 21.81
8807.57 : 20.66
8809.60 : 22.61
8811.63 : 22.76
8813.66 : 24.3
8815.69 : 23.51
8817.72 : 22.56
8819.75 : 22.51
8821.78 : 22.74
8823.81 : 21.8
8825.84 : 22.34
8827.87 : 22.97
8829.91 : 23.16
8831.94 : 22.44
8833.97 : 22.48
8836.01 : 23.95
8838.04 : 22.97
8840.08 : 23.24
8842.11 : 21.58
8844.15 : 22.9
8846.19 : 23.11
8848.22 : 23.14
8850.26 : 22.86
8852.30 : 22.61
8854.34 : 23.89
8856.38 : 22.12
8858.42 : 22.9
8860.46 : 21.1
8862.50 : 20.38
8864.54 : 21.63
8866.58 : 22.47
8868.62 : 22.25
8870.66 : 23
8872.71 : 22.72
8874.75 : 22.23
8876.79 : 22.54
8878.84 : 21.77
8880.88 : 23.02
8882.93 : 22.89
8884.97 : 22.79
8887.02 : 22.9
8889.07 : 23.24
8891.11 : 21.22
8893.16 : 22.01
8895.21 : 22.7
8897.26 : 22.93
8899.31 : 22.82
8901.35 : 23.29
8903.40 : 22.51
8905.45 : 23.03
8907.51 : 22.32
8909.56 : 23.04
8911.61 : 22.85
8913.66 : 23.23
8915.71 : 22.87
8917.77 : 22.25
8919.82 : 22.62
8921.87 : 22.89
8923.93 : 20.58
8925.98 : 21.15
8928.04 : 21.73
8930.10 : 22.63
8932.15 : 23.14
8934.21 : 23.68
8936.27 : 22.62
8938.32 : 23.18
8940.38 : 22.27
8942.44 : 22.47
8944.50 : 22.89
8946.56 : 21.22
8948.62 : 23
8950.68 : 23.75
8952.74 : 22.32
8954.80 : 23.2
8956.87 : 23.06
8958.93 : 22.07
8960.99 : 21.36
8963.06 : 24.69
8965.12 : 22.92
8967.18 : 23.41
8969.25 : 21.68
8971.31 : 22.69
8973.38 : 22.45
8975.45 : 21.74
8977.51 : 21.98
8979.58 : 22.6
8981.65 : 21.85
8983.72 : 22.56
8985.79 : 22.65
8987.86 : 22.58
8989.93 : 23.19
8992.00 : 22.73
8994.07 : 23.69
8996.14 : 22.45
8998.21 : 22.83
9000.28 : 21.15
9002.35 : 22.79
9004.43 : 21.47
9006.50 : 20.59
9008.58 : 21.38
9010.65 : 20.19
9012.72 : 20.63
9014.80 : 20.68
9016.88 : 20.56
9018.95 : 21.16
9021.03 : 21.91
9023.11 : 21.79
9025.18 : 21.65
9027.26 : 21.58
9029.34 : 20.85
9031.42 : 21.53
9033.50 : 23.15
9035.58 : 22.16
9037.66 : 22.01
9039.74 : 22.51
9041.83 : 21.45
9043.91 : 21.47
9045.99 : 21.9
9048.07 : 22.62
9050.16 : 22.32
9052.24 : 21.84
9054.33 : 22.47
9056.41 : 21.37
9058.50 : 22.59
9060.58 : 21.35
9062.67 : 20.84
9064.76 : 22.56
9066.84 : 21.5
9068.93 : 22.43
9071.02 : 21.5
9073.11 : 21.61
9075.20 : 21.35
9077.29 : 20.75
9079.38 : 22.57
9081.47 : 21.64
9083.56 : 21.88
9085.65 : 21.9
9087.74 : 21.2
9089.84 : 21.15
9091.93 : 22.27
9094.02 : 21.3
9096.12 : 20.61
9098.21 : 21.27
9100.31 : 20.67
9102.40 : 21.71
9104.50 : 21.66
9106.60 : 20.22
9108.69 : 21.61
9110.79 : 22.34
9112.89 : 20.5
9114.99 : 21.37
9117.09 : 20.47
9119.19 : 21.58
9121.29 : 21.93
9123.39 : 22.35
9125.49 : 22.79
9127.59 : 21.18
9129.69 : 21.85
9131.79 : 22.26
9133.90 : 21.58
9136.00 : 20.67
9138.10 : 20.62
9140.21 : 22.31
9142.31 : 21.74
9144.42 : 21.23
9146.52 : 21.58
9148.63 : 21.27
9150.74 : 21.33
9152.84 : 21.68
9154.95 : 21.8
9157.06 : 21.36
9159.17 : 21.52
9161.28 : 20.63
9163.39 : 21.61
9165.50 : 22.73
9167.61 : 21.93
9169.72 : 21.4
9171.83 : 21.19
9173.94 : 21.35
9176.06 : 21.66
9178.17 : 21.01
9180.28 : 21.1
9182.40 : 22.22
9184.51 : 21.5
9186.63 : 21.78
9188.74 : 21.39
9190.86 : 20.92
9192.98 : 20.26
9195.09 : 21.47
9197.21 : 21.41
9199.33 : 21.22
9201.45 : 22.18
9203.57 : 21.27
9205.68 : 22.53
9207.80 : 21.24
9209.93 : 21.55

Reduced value 0.05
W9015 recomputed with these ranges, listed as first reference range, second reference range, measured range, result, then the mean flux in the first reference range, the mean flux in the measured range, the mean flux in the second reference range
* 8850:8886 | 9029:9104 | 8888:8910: -0.02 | 22.4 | 22.6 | 21.7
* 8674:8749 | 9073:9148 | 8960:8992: -0.02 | 23.4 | 22.6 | 21.5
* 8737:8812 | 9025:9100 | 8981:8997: -0.03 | 23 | 22.7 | 21.7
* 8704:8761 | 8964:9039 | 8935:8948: -0.01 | 23.1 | 22.5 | 22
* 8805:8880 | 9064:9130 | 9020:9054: -0.01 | 22.5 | 21.9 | 21.5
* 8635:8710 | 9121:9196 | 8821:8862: 0.00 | 23.2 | 22.7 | 21.5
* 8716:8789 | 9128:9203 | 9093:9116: 0.03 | 23.1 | 21.2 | 21.5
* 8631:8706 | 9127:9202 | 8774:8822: -0.02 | 23.2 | 23.2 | 21.5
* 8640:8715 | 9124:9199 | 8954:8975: -0.03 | 23.1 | 22.7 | 21.5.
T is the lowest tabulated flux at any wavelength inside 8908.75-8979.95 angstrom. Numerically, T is 20.58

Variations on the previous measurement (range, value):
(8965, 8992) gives 21.68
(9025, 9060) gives 20.85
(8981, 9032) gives 20.19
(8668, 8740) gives 22.15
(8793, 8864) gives 20.38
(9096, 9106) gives 20.61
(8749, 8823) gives 20.66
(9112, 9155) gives 20.47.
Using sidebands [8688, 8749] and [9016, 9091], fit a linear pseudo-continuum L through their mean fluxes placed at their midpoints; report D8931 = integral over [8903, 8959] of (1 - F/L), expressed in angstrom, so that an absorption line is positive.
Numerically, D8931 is -0.6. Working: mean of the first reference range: 23.4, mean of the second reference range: 21.8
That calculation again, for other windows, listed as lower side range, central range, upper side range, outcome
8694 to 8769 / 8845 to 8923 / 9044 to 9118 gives -0.5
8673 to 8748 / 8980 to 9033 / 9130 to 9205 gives 0.9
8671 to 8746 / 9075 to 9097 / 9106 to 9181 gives 0.2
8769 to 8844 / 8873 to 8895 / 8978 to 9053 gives 0.2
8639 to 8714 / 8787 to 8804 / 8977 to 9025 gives -0.6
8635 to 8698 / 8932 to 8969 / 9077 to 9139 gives -1.3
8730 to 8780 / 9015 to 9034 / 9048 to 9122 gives 0.3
